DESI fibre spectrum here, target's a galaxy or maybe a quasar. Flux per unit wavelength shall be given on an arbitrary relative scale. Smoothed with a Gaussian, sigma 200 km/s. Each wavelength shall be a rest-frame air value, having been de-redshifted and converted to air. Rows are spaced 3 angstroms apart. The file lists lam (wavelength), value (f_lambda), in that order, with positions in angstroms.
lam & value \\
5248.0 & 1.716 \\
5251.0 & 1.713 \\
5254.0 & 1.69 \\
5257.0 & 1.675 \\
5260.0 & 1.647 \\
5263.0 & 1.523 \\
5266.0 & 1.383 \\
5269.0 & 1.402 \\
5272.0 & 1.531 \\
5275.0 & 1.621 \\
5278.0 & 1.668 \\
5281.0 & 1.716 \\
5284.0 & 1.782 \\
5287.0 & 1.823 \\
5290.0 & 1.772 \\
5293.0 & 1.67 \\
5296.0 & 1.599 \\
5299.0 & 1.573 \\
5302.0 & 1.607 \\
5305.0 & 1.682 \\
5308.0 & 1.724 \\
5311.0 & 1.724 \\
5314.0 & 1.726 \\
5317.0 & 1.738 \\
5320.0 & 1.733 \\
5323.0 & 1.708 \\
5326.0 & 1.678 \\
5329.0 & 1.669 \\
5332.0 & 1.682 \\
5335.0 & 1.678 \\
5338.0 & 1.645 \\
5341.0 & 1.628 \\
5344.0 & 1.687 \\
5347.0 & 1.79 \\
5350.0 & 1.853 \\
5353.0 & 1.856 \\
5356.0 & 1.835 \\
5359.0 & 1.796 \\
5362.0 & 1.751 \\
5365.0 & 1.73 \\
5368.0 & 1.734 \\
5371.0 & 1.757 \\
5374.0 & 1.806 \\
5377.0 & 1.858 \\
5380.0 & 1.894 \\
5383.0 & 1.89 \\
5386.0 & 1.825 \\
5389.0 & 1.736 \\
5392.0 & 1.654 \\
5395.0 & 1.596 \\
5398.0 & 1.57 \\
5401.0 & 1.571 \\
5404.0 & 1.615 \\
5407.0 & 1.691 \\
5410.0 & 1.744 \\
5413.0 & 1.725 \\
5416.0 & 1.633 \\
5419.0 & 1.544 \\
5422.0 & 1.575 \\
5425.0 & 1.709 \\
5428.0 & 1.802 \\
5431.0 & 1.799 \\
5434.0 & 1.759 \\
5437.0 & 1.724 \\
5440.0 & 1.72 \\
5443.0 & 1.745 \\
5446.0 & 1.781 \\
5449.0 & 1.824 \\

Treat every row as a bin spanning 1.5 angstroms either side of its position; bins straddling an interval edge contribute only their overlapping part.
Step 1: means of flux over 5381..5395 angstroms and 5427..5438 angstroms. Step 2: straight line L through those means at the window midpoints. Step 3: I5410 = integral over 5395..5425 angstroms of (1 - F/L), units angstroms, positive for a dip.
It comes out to 2.3 angstroms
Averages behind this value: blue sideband 1.76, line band 1.63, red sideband 1.77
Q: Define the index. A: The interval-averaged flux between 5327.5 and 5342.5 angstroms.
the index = 1.66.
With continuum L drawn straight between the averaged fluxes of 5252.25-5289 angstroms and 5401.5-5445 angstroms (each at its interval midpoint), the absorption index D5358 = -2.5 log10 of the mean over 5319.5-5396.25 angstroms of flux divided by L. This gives -0.05 mag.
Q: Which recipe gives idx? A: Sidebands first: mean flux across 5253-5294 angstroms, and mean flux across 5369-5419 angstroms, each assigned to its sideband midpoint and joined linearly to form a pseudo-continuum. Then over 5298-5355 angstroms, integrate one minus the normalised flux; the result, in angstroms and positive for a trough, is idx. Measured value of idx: -1.2 angstroms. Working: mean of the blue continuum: 1.63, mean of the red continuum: 1.72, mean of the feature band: 1.71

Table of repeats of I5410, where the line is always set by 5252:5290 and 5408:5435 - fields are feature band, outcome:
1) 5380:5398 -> -0.6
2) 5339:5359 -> -1.3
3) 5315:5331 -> -0.5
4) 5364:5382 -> -1.3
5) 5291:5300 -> 0.1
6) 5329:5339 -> -0.1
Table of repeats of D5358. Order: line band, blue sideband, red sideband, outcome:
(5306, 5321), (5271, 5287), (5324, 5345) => -0.03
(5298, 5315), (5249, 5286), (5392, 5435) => -0.03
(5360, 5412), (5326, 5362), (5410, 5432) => -0.01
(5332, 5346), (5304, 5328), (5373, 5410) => 0.03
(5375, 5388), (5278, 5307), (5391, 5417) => -0.13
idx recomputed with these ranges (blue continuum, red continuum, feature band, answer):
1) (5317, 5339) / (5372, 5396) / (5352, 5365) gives -0.42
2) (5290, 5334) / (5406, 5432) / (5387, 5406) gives 0.64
